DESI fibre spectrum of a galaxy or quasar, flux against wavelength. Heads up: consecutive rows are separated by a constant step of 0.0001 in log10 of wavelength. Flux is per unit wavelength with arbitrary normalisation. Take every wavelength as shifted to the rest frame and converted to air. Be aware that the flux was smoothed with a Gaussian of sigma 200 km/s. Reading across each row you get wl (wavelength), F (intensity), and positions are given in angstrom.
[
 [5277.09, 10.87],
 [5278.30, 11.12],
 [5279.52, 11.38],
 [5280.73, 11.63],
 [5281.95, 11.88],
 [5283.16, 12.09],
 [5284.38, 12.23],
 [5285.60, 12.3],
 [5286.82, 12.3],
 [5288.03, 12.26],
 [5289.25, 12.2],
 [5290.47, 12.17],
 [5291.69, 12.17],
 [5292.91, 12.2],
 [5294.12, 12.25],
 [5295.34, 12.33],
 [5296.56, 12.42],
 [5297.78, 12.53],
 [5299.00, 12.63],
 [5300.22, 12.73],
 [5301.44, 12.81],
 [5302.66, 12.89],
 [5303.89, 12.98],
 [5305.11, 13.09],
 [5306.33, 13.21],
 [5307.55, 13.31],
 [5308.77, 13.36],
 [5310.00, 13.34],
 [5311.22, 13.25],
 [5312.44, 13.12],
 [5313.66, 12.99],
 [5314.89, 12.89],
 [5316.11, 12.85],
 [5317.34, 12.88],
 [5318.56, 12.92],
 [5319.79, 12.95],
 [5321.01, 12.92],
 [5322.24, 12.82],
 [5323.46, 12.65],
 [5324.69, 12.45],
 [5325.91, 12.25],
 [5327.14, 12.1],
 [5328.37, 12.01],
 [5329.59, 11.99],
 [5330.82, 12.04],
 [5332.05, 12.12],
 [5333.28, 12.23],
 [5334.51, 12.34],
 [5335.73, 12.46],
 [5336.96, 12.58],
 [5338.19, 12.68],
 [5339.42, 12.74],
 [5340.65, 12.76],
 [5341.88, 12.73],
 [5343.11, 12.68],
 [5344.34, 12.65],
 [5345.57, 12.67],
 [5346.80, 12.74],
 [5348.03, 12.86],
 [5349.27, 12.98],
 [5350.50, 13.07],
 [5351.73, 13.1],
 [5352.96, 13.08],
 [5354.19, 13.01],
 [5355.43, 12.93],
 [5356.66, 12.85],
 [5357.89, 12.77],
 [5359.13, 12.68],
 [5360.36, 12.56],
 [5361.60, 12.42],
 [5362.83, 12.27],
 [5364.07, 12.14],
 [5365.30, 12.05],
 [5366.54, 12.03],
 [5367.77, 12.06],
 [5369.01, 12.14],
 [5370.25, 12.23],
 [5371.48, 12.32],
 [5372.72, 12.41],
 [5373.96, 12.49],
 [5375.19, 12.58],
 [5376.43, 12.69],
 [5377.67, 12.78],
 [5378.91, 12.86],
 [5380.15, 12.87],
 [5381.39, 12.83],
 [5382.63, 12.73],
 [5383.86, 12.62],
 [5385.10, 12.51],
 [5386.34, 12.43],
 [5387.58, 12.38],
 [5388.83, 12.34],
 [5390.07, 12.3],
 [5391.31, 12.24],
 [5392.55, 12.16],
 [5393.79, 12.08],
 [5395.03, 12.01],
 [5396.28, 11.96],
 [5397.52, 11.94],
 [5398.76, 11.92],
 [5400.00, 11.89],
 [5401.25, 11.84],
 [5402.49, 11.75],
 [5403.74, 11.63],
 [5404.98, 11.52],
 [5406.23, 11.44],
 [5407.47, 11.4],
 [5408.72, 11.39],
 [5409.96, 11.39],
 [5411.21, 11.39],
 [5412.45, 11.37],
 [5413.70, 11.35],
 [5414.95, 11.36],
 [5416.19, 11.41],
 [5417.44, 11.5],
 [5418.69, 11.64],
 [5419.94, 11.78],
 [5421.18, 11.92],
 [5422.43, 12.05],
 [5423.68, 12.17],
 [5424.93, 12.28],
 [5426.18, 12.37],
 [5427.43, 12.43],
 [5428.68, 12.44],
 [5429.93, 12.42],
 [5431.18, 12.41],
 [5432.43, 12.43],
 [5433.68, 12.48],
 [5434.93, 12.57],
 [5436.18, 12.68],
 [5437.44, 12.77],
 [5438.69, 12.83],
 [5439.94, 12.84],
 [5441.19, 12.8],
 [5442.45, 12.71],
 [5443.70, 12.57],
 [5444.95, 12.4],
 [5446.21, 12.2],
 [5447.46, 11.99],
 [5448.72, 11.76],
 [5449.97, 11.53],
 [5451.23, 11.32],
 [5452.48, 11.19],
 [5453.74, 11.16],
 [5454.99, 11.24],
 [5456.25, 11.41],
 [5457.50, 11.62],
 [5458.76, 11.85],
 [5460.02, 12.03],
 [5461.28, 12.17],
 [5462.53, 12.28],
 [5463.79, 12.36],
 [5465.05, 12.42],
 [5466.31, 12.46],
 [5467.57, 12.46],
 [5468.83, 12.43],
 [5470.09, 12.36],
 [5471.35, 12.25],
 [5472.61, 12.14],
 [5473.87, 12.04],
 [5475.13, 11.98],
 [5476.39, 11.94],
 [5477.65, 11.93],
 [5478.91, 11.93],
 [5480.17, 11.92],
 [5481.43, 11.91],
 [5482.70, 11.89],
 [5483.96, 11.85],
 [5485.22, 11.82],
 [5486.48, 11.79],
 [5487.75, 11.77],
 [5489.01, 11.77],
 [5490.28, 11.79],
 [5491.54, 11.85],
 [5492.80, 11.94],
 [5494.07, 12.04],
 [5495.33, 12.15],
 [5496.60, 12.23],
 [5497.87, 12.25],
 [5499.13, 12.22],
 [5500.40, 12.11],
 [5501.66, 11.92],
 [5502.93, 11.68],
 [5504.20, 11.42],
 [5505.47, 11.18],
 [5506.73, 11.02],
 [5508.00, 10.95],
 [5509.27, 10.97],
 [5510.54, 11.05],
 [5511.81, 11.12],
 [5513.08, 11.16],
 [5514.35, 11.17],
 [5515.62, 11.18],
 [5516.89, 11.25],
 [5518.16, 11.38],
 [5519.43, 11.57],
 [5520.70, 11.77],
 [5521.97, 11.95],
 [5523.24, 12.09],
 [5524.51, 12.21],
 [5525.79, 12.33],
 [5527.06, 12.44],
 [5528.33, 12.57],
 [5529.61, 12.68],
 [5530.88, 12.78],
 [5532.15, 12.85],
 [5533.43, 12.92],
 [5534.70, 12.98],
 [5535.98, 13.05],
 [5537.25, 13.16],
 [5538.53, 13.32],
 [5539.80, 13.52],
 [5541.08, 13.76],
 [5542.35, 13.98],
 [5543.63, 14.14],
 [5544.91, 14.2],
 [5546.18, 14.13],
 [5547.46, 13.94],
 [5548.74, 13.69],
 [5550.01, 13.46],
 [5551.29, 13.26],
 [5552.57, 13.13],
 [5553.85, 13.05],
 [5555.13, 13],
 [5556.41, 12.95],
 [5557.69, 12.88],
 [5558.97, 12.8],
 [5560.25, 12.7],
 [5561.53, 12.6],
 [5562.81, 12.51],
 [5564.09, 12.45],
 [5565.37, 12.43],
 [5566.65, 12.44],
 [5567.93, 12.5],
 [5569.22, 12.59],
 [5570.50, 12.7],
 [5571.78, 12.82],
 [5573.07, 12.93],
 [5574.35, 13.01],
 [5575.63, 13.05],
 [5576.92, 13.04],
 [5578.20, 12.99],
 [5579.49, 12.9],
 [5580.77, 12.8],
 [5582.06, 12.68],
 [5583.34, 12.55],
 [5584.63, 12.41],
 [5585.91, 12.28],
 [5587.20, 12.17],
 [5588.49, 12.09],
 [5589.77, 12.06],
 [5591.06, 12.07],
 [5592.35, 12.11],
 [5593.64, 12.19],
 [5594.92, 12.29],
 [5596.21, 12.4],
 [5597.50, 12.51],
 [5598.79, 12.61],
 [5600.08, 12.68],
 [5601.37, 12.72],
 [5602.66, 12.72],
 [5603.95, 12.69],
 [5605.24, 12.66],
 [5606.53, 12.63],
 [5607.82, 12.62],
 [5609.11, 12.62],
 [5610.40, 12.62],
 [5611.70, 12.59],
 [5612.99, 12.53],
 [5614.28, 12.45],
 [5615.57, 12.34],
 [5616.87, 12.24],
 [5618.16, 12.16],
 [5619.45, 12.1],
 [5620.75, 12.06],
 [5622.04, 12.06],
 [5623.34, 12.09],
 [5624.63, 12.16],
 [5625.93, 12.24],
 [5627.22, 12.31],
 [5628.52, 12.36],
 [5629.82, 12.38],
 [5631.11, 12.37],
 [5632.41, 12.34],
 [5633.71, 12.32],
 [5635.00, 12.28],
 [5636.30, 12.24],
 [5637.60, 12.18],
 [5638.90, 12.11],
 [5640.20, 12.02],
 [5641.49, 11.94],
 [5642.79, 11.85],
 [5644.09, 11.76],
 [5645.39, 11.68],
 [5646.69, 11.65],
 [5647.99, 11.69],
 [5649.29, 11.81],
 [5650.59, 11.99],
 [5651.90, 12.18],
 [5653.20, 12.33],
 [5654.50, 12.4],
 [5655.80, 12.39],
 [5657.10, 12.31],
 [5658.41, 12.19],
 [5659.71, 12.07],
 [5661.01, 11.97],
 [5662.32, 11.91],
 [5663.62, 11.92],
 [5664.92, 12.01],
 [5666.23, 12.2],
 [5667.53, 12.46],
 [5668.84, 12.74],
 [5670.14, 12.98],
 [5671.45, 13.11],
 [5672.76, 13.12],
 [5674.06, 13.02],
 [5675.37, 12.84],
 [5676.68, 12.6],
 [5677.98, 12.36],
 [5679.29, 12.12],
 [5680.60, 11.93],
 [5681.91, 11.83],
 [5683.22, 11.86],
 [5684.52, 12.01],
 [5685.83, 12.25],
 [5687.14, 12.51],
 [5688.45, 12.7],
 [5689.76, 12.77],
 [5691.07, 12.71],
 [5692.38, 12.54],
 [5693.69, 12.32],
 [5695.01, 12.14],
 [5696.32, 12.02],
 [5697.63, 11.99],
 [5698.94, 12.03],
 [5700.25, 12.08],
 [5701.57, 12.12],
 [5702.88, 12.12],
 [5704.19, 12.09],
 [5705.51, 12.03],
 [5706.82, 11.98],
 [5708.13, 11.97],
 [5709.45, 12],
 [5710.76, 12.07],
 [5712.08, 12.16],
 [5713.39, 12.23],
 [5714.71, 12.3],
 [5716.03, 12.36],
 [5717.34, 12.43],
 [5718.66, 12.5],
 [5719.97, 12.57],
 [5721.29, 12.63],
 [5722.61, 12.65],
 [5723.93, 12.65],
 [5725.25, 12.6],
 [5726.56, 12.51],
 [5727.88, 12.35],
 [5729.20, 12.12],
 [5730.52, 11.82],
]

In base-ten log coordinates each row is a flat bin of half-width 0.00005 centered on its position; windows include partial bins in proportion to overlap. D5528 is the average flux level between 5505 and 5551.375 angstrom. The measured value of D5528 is 12.5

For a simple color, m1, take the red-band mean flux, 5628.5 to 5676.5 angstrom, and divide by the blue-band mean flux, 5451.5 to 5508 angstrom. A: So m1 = 1.03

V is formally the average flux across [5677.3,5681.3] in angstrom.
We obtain 12.1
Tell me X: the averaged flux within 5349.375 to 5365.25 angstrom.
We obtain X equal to 12.7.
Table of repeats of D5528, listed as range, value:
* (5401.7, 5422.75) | 11.5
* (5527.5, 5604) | 12.9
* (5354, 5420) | 12.1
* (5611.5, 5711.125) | 12.2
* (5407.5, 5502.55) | 12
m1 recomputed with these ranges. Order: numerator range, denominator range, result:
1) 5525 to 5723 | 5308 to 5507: 1.02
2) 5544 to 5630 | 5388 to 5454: 1.05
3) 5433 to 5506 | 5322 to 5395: 0.96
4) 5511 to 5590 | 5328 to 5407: 1.02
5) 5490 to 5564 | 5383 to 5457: 1.03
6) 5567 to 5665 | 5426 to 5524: 1.03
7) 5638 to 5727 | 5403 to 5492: 1.02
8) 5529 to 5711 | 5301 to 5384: 0.99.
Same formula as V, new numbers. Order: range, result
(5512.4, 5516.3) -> 11.2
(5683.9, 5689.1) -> 12.4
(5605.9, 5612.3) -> 12.6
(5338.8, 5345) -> 12.7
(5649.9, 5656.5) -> 12.3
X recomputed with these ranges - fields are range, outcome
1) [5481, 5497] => 11.9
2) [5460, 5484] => 12.1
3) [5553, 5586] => 12.7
